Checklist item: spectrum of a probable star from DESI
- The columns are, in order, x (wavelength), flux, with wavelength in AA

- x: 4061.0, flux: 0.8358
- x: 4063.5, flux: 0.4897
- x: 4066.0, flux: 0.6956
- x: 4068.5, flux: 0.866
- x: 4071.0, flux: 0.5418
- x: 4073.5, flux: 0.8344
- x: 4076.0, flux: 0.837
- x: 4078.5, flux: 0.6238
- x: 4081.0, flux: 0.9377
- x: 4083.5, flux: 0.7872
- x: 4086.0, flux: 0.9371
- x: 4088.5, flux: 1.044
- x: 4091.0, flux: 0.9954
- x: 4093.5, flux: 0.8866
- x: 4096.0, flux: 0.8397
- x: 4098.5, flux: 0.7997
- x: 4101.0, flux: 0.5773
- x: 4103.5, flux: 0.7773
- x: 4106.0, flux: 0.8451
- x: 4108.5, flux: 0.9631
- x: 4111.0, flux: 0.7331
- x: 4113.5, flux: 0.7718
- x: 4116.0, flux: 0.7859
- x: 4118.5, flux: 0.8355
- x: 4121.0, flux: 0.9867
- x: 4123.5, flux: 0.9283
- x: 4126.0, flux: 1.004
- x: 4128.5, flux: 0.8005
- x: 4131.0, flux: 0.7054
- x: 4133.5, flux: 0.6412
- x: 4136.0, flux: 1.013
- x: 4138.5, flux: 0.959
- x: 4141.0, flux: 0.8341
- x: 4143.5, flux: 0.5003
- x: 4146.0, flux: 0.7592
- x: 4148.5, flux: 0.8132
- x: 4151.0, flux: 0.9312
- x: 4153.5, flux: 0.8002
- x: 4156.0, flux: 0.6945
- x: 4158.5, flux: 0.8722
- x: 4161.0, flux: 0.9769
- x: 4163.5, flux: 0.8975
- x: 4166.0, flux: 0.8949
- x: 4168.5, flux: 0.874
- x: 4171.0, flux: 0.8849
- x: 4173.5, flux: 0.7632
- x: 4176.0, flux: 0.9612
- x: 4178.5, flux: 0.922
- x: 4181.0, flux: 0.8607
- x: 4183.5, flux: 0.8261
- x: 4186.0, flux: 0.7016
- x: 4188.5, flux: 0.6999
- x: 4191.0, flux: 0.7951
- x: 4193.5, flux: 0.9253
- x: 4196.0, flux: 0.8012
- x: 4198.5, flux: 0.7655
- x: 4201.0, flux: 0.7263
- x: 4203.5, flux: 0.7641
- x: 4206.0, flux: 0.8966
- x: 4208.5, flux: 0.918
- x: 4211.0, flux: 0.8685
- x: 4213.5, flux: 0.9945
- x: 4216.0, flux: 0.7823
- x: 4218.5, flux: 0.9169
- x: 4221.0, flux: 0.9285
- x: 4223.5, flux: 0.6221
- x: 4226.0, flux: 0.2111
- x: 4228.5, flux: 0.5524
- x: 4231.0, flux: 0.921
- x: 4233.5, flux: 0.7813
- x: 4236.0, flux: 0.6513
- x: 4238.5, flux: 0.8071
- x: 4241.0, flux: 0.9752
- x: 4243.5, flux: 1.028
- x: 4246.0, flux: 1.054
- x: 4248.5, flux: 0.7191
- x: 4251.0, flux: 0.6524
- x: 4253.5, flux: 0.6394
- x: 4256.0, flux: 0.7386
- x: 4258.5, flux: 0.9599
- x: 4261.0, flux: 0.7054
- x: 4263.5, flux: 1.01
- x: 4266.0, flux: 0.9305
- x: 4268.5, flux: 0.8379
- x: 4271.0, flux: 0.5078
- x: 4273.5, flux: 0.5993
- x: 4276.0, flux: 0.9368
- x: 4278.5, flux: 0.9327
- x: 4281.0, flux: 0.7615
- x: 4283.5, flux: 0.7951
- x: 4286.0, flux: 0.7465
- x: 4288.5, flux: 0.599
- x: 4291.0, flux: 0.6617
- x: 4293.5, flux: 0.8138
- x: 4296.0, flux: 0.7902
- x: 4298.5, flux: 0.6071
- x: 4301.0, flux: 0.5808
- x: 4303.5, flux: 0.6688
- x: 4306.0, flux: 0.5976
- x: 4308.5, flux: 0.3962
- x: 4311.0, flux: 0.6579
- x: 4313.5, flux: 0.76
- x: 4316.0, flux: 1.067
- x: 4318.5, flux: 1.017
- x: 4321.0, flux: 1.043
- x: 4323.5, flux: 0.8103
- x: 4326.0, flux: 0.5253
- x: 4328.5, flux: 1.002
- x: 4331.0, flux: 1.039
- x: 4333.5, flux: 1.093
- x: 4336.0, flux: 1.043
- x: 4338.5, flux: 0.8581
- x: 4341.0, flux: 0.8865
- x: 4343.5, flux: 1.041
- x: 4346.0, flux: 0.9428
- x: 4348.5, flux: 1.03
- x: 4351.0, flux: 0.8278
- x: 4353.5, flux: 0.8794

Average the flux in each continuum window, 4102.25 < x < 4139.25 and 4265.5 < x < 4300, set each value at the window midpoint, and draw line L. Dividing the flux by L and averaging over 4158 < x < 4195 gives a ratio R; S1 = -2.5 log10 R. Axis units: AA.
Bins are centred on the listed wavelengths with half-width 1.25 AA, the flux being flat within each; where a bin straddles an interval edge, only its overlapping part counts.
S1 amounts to -0.06 mag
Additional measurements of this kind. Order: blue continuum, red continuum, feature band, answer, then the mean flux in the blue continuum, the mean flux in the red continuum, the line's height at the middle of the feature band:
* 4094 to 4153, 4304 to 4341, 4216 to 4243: 0.12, 0.818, 0.848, 0.834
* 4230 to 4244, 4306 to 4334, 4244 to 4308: 0.13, 0.851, 0.838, 0.845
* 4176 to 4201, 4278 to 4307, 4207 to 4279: -0.06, 0.814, 0.708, 0.759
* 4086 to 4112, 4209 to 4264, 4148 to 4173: -0.05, 0.852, 0.795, 0.826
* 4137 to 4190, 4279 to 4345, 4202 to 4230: 0.07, 0.831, 0.804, 0.821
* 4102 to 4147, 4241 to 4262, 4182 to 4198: 0.04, 0.824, 0.823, 0.823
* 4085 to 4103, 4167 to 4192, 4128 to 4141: 0.03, 0.864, 0.83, 0.848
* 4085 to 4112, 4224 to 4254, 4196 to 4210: -0.05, 0.855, 0.749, 0.776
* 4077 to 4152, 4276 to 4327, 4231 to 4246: -0.13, 0.834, 0.747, 0.776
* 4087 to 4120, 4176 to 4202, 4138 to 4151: 0.06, 0.837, 0.811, 0.824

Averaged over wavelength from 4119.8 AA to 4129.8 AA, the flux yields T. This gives 0.928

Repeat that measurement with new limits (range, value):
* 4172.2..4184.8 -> 0.866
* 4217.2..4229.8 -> 0.648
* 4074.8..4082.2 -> 0.798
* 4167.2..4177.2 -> 0.87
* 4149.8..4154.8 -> 0.863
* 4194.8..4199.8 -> 0.783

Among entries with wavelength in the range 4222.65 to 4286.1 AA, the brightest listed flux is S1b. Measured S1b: 1.054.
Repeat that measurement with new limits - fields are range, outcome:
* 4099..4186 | 1.013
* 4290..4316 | 1.067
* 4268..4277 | 0.9368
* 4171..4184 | 0.9612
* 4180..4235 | 0.9945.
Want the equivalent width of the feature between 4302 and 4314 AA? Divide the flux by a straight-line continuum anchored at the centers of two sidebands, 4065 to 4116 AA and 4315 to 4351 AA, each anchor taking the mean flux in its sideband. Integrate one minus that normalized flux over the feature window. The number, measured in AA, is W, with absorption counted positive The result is 4.2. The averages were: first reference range 0.815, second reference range 0.952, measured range 0.606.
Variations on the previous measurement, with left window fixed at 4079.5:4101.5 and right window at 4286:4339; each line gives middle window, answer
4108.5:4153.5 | 1.68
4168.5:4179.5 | -0.50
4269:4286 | 0.94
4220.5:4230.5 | 2.98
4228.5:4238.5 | 0.75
